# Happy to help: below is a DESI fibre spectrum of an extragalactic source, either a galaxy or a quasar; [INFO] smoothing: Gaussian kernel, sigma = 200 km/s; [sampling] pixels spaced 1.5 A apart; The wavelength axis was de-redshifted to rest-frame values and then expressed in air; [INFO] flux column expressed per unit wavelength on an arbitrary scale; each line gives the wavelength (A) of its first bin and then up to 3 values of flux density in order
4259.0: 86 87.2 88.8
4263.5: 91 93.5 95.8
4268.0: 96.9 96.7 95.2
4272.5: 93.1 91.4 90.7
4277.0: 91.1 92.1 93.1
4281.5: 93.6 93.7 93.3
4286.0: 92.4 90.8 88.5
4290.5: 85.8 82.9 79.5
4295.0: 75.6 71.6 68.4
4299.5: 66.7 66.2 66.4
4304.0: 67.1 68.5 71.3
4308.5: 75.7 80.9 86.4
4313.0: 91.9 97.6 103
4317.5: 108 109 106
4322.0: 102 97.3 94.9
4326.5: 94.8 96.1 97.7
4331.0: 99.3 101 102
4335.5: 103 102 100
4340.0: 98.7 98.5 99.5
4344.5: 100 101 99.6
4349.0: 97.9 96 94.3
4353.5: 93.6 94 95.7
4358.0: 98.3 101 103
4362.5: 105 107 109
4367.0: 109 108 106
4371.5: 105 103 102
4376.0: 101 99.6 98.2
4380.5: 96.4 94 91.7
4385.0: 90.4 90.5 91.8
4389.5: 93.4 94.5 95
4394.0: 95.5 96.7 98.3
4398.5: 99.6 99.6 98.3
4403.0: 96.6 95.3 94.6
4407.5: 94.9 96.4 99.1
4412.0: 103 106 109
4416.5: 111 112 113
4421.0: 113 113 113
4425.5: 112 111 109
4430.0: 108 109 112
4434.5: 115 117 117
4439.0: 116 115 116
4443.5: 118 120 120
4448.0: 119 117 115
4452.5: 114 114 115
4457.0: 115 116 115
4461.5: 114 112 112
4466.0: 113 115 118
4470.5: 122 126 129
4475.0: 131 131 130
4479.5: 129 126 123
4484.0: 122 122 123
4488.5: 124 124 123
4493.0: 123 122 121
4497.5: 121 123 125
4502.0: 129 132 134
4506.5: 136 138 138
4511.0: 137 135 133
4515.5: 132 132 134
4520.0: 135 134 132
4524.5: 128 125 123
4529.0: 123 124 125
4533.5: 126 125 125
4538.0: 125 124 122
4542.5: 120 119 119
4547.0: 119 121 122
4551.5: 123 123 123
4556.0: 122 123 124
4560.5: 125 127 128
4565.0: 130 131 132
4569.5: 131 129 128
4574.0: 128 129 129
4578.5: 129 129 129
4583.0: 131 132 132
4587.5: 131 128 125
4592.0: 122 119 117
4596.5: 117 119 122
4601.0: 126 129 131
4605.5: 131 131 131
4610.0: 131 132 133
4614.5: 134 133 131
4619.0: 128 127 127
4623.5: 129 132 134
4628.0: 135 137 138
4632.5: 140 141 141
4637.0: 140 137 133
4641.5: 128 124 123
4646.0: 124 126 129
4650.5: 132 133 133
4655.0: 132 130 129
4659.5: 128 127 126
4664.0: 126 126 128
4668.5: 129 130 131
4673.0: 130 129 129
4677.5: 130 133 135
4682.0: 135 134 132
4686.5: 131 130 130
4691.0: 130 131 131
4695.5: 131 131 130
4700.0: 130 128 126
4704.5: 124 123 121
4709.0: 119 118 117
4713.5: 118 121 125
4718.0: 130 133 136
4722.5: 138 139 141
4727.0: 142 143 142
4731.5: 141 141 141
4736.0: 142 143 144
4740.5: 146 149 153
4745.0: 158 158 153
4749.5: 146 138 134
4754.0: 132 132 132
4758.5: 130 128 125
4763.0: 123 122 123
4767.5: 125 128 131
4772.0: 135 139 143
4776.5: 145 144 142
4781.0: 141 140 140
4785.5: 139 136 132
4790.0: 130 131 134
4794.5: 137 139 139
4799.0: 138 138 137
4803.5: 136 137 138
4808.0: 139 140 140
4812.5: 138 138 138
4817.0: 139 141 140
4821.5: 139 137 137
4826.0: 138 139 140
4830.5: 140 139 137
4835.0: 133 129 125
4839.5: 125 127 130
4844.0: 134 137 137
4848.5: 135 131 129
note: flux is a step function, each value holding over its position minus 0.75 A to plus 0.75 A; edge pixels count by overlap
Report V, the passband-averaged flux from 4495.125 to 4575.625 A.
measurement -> 127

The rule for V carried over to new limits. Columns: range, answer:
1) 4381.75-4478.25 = 109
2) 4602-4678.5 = 131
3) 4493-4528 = 130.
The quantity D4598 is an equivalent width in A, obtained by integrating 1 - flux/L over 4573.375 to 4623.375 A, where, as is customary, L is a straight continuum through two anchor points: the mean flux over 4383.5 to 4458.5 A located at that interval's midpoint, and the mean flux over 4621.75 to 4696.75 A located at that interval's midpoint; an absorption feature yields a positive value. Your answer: -1.21 A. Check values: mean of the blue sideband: 107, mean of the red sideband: 131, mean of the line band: 128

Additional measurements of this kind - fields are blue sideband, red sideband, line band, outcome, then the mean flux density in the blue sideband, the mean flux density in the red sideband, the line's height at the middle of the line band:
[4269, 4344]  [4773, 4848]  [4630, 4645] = -1.7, 90.2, 137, 121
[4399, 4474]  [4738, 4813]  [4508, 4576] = -4.2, 112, 138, 120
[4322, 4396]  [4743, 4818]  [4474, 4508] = -4.8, 98.9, 137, 111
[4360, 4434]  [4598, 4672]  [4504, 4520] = -2.6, 102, 131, 116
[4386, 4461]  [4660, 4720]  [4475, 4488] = -1.6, 108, 128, 112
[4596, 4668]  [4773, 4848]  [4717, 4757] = -2.3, 130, 137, 134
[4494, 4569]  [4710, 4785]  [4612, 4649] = -0.2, 127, 137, 131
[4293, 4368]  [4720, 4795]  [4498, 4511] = -2.4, 93.1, 138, 111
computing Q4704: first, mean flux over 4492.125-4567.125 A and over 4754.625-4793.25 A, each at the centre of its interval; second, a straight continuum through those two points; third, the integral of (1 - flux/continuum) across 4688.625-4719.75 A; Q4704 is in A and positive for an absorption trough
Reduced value 1.3 A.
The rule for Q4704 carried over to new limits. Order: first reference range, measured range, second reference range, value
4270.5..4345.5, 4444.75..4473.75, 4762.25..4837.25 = -3.4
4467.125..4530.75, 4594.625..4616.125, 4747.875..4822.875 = 0.5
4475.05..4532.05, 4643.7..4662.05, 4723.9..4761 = 1.1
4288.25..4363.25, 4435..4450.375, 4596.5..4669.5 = -1.6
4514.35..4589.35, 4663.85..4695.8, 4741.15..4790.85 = 0.6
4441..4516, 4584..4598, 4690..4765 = 0.4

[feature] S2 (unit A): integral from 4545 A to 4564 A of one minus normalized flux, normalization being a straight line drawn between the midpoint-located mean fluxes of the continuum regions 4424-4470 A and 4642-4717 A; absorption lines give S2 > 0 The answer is -0.3 A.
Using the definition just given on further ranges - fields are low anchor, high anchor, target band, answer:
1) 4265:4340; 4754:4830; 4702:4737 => -0.6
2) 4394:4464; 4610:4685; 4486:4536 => -4.6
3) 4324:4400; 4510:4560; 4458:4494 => -1.6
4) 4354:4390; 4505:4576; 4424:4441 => -0.5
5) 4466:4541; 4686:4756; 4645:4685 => 0.9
